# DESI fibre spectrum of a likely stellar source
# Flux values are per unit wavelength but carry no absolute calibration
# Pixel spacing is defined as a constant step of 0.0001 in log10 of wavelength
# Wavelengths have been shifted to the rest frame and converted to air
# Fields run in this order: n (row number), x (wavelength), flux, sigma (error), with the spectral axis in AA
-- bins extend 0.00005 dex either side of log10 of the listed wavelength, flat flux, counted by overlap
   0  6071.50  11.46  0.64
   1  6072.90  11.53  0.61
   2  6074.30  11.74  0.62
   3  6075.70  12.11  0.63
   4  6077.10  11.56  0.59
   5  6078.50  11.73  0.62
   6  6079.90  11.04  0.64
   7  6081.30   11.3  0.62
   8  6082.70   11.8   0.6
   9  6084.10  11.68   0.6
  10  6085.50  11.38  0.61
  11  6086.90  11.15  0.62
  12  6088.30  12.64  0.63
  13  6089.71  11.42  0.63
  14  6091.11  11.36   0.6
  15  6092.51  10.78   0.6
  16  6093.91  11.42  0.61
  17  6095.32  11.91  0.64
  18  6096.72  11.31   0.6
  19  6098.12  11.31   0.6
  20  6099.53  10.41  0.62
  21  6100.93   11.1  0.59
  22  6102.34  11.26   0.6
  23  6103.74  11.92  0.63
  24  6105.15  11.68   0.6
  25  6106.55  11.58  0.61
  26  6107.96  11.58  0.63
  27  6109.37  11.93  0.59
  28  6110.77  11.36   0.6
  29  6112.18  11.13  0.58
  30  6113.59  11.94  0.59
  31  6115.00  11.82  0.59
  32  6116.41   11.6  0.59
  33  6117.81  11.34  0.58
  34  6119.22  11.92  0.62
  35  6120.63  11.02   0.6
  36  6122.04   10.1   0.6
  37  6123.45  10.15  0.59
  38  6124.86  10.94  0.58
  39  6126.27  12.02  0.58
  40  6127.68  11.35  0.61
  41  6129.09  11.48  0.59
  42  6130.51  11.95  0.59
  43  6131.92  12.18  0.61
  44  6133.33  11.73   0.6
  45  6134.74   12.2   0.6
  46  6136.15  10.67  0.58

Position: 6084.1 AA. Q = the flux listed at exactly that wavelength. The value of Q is 11.68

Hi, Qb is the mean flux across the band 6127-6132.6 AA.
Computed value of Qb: 11.7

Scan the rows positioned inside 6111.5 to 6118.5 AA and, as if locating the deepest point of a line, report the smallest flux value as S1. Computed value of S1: 11.13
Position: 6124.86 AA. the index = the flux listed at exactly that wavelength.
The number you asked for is 10.94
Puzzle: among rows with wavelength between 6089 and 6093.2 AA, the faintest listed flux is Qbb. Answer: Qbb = 10.78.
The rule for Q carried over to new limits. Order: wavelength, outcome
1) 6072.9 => 11.53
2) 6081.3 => 11.3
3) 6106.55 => 11.58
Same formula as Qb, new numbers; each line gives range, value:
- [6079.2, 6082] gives 11.2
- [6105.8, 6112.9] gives 11.5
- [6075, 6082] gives 11.5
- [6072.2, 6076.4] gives 11.8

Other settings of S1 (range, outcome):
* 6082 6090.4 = 11.15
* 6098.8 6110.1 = 10.41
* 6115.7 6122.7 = 10.1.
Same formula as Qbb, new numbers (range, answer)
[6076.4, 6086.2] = 11.04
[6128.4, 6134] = 11.48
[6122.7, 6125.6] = 10.15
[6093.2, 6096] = 11.42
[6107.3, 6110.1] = 11.58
